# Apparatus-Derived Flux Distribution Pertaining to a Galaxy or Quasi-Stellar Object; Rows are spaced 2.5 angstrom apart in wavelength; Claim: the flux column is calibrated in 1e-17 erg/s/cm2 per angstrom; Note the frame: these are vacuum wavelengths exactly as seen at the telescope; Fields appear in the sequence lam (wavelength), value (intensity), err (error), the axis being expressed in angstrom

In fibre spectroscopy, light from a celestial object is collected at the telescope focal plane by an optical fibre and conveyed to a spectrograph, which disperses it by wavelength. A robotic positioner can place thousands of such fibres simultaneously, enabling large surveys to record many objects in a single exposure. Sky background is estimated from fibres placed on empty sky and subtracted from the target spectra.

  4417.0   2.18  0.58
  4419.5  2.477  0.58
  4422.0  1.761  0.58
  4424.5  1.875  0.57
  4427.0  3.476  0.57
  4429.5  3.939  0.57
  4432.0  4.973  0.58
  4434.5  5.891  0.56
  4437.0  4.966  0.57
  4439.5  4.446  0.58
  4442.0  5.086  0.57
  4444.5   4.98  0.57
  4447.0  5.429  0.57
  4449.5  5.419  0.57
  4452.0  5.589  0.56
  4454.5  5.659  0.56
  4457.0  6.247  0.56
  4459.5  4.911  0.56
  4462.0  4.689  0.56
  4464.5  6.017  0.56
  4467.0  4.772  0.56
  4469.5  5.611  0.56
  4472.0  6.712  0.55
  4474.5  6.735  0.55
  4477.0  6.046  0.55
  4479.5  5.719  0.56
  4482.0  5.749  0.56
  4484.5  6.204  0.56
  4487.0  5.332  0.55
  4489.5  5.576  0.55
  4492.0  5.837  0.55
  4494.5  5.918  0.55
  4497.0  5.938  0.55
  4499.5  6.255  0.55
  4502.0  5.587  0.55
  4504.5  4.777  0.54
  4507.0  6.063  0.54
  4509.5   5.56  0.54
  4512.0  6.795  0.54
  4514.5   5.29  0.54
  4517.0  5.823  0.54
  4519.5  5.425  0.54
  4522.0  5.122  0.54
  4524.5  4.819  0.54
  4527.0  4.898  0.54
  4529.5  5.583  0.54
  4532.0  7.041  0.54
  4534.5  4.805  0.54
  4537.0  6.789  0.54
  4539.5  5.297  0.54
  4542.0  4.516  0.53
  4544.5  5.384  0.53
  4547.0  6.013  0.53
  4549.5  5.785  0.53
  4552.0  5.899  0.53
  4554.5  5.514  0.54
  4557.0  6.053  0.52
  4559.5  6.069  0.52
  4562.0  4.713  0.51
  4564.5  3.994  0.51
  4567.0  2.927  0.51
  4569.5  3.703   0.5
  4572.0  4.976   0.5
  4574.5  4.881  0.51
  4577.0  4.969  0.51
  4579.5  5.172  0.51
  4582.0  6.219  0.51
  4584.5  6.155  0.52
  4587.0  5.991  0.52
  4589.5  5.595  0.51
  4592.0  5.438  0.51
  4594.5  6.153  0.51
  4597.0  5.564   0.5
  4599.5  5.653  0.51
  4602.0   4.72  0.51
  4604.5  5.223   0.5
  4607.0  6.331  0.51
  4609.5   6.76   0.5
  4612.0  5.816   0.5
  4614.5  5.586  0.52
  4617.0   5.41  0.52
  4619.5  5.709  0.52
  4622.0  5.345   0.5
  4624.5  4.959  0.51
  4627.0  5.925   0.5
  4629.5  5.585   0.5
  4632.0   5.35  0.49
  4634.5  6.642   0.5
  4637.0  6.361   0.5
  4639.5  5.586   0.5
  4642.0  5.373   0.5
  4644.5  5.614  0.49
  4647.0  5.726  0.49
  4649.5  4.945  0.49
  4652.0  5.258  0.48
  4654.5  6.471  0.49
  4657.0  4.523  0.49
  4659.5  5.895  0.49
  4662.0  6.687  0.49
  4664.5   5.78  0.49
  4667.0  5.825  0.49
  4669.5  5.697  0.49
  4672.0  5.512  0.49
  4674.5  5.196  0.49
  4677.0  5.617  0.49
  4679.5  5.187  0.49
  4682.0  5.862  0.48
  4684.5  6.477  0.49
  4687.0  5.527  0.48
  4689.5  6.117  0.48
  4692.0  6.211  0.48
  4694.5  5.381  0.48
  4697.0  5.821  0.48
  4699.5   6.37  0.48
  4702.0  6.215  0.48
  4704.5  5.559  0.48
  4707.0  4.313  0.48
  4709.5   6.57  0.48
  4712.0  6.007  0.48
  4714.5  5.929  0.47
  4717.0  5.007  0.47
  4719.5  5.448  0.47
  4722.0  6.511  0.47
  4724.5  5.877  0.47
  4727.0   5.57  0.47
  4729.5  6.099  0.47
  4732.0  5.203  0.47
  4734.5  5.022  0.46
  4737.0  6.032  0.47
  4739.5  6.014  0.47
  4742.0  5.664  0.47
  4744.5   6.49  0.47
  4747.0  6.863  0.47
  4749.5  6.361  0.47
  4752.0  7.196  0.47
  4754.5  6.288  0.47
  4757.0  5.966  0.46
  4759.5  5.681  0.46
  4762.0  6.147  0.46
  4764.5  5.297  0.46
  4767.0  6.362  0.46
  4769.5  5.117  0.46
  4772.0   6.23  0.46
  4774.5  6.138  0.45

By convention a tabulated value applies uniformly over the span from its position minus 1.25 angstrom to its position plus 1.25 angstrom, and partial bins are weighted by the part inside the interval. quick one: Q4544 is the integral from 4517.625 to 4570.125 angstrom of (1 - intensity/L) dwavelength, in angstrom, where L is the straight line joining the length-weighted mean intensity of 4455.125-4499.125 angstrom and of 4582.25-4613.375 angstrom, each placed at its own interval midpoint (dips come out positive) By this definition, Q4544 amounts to 4.59 angstrom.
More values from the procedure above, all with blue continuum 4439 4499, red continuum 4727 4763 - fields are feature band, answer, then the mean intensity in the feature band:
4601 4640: 0.99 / 5.72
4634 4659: 1.17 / 5.63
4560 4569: 2.70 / 4.05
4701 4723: 1.06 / 5.71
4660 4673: 0.06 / 5.91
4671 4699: 1.06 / 5.74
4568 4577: 1.95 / 4.54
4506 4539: 0.19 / 5.68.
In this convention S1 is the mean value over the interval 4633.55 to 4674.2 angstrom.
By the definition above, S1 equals 5.72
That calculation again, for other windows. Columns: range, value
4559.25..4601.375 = 5.16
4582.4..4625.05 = 5.69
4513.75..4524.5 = 5.35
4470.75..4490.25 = 6.02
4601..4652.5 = 5.64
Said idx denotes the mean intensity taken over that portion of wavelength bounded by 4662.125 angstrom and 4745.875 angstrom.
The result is 5.77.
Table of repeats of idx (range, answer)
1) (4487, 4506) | 5.68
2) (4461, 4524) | 5.74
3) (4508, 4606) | 5.4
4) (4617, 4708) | 5.68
